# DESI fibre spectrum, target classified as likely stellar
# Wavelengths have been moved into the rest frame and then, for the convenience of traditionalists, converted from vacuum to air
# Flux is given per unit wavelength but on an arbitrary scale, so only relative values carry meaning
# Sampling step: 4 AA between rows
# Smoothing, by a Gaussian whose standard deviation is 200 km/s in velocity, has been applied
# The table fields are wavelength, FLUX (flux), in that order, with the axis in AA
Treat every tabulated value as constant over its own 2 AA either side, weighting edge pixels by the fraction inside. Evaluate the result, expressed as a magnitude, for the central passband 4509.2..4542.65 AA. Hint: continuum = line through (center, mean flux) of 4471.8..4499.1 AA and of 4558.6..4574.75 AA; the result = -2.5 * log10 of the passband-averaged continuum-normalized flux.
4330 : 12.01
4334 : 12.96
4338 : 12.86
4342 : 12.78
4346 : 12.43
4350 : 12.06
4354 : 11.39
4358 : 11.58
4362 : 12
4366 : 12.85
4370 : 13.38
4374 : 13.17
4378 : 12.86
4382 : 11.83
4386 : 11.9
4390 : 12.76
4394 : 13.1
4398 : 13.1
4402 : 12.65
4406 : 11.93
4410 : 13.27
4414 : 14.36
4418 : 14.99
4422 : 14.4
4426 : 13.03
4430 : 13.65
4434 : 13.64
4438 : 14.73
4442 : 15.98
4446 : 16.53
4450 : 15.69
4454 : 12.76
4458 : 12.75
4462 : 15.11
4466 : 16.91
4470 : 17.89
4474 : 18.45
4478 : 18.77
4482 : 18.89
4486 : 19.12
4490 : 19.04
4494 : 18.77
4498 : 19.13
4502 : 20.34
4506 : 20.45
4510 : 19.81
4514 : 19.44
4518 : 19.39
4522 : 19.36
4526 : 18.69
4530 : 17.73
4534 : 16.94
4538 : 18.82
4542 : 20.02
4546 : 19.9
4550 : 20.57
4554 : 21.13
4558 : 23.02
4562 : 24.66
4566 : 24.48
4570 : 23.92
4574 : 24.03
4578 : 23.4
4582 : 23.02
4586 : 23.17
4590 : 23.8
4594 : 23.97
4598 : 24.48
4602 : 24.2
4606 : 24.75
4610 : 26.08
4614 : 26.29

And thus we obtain 0.14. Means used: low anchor 18.9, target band 18.8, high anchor 24.2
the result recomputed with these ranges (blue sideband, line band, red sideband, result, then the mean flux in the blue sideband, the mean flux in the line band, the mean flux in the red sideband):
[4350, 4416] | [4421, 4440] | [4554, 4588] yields 0.11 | 12.6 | 13.9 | 23.6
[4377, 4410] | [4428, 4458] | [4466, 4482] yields 0.10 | 12.6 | 14.6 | 18.3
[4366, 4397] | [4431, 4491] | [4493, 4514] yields 0.06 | 12.7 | 16.3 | 19.7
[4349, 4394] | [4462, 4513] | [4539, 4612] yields -0.02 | 12.4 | 18.8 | 23.2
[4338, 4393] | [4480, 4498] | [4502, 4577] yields -0.04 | 12.4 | 19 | 20.7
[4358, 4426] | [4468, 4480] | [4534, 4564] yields -0.08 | 13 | 18.4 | 20.9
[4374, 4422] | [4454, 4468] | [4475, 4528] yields 0.16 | 13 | 14.6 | 19.3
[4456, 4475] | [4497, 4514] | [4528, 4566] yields -0.09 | 16.1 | 19.9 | 20.5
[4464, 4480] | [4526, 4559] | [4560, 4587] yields 0.13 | 18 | 19.6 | 23.8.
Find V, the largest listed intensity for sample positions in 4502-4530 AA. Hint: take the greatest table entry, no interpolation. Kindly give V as 20.45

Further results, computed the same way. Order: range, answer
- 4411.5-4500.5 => 19.13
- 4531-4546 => 20.02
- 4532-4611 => 26.08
